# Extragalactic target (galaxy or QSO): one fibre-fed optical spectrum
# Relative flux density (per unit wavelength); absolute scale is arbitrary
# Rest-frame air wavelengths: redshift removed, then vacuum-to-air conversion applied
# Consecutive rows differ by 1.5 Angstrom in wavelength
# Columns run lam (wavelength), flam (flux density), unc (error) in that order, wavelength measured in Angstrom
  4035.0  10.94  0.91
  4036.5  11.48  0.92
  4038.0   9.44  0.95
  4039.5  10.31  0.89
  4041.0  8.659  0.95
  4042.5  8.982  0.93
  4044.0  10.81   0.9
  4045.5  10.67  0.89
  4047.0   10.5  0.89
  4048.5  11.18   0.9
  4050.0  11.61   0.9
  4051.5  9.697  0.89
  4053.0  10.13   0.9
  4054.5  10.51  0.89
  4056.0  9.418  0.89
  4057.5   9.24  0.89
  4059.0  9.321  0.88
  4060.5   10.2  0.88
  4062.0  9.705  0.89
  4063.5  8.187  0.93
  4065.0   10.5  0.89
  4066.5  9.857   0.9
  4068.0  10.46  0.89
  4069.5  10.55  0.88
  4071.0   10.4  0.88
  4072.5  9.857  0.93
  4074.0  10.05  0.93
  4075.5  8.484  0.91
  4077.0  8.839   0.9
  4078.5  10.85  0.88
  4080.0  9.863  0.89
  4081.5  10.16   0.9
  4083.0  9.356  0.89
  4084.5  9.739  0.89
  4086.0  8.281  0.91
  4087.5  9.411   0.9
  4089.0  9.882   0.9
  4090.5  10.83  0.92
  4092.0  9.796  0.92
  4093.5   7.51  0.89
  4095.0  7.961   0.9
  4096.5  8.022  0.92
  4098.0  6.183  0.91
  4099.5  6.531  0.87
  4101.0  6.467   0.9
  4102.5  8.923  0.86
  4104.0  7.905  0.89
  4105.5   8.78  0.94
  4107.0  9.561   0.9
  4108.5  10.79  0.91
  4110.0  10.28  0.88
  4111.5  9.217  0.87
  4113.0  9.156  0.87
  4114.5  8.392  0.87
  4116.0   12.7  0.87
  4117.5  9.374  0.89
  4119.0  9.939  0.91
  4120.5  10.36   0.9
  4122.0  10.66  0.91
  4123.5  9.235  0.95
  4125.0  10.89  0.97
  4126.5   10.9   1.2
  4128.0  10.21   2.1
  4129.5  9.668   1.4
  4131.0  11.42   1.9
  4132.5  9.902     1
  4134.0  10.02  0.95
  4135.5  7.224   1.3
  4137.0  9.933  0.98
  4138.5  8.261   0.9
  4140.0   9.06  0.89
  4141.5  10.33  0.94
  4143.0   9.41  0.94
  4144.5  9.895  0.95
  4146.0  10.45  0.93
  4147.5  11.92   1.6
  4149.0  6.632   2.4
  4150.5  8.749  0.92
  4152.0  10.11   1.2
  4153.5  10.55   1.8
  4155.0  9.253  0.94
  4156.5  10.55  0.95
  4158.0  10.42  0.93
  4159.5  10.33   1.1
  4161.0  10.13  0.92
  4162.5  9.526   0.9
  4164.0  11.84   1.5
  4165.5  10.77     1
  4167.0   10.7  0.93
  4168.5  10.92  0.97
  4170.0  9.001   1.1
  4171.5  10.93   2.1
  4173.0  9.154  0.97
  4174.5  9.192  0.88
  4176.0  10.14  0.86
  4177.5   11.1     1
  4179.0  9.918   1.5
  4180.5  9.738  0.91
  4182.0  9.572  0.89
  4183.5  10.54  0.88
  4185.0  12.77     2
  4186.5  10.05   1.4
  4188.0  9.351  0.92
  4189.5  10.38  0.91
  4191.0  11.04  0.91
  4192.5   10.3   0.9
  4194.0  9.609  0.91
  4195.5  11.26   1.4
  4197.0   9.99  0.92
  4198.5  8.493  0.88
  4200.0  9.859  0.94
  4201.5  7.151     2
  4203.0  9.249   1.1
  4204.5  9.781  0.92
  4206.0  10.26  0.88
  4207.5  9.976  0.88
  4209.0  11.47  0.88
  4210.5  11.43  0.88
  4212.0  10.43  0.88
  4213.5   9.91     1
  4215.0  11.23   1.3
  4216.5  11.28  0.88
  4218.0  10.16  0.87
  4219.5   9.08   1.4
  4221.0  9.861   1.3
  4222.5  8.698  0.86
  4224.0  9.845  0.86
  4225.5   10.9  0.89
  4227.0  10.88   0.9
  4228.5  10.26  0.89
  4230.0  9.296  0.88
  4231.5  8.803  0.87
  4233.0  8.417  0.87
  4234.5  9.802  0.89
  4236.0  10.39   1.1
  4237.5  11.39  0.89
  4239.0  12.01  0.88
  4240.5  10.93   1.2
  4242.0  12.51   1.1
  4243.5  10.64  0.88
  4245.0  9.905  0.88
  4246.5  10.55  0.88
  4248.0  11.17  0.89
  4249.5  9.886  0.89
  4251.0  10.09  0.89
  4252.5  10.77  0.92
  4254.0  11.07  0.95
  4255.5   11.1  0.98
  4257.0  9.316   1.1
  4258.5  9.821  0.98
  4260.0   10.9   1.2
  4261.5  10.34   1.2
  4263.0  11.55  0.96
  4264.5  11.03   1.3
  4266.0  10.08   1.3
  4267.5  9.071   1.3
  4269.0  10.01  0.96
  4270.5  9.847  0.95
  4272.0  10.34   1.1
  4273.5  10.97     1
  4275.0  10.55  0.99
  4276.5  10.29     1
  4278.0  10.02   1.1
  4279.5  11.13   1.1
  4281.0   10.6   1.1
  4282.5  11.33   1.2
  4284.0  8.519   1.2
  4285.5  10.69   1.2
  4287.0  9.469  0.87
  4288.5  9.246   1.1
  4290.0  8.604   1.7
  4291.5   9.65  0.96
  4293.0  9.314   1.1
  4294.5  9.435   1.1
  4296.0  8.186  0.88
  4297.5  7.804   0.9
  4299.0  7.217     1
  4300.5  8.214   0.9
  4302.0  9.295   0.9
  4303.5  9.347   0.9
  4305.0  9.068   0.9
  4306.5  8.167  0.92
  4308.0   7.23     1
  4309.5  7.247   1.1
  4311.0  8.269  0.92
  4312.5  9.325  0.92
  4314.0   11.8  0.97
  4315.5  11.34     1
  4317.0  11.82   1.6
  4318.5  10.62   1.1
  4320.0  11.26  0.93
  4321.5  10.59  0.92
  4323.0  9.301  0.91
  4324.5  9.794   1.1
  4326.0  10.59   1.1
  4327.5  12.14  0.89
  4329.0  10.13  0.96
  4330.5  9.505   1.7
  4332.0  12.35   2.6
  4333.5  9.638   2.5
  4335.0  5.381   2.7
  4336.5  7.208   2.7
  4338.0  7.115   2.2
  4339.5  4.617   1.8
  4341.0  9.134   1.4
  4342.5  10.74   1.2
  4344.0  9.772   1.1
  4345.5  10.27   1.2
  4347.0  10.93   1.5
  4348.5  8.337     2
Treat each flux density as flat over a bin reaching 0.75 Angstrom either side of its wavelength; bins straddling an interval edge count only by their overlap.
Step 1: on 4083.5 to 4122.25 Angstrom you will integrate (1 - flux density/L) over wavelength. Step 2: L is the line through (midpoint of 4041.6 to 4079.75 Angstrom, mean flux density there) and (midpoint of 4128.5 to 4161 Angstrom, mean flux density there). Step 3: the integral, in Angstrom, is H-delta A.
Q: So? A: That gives 3.1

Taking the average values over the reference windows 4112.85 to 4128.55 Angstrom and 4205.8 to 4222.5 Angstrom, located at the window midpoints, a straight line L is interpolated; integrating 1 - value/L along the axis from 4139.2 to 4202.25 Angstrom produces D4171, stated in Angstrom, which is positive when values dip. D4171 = 1.7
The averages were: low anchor 10.2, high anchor 10.4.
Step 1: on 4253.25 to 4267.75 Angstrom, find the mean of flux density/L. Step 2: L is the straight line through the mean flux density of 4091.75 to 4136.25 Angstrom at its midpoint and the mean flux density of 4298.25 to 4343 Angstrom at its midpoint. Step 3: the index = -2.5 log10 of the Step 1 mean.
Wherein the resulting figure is -0.13 mag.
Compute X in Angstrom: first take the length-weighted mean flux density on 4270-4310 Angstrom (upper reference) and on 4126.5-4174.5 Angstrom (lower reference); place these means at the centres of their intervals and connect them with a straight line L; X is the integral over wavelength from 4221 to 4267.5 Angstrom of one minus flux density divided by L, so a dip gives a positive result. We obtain -4.2 Angstrom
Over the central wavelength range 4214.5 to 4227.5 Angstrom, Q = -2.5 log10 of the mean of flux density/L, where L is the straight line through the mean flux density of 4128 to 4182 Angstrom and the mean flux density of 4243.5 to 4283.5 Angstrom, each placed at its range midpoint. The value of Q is 0.01 mag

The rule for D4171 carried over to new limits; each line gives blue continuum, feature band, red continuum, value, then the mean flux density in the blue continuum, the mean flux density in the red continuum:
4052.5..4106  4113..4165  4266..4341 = -3.7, 9.22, 9.47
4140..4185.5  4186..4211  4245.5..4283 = 0.7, 10.1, 10.5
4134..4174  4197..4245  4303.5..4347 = -2.2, 9.85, 9.47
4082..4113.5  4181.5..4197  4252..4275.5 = -1.3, 8.8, 10.4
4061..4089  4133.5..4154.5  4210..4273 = 1.1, 9.71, 10.4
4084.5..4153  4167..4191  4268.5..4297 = -1.7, 9.37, 9.89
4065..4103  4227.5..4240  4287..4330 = -1.0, 9.16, 9.46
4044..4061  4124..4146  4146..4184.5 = 0.7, 10.3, 10.1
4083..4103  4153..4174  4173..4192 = -0.8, 8.45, 10.3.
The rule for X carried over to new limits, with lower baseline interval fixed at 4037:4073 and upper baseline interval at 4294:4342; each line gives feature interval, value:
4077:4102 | 2.8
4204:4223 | -1.6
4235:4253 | -2.7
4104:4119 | 0.2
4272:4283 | -1.6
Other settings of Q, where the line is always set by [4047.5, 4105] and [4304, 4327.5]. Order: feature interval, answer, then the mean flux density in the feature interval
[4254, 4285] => -0.07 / 10.4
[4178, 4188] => -0.09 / 10.4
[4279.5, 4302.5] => 0.06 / 9.23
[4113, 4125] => -0.07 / 10.1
